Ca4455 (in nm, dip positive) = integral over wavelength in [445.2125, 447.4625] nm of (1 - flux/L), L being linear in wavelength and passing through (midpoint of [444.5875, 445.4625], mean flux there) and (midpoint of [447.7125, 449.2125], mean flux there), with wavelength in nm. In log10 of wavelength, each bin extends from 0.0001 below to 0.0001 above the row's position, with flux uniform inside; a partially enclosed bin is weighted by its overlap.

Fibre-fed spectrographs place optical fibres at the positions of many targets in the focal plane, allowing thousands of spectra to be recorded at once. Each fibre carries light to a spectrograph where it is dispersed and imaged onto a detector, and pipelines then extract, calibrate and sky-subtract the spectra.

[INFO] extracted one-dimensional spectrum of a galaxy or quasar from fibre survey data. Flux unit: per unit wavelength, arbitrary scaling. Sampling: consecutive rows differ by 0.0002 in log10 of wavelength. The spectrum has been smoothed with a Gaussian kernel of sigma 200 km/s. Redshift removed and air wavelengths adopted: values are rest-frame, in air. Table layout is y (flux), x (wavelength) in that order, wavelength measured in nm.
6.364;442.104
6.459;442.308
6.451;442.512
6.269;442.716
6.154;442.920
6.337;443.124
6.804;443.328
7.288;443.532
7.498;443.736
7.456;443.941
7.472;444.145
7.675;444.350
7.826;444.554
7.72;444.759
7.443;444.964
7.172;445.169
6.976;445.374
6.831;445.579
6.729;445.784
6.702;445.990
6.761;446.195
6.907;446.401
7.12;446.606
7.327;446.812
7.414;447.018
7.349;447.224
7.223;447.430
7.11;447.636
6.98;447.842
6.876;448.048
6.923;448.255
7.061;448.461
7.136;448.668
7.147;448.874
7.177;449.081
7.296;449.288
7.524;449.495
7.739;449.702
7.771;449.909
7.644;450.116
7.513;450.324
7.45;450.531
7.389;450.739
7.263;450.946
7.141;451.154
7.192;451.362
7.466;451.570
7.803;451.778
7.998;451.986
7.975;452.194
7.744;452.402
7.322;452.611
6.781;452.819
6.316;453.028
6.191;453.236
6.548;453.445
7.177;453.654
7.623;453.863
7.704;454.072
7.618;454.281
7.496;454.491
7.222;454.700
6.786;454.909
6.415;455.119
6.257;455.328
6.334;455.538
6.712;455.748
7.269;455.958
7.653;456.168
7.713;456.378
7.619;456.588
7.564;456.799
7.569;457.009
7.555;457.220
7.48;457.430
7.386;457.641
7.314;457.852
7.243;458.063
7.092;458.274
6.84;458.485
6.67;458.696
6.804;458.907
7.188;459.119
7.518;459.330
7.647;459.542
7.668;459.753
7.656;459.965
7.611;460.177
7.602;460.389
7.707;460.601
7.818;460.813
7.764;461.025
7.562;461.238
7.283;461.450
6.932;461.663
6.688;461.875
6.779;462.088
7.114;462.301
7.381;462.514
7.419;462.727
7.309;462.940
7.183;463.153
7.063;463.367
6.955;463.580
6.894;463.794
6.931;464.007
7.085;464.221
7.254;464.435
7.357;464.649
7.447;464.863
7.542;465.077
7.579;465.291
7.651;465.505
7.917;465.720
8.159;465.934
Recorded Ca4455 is 0.07 nm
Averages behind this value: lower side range 7.37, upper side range 7.05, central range 7.03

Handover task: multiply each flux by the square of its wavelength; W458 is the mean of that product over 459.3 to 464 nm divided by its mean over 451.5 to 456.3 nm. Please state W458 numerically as 1.06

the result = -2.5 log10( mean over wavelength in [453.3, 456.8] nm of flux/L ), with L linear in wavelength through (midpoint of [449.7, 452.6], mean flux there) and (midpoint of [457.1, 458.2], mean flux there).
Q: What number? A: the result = 0.05 mag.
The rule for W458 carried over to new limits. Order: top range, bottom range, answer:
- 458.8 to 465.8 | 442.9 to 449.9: 1.10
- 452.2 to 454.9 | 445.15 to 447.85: 1.05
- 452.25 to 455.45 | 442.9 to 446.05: 1.02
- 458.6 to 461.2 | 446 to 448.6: 1.12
